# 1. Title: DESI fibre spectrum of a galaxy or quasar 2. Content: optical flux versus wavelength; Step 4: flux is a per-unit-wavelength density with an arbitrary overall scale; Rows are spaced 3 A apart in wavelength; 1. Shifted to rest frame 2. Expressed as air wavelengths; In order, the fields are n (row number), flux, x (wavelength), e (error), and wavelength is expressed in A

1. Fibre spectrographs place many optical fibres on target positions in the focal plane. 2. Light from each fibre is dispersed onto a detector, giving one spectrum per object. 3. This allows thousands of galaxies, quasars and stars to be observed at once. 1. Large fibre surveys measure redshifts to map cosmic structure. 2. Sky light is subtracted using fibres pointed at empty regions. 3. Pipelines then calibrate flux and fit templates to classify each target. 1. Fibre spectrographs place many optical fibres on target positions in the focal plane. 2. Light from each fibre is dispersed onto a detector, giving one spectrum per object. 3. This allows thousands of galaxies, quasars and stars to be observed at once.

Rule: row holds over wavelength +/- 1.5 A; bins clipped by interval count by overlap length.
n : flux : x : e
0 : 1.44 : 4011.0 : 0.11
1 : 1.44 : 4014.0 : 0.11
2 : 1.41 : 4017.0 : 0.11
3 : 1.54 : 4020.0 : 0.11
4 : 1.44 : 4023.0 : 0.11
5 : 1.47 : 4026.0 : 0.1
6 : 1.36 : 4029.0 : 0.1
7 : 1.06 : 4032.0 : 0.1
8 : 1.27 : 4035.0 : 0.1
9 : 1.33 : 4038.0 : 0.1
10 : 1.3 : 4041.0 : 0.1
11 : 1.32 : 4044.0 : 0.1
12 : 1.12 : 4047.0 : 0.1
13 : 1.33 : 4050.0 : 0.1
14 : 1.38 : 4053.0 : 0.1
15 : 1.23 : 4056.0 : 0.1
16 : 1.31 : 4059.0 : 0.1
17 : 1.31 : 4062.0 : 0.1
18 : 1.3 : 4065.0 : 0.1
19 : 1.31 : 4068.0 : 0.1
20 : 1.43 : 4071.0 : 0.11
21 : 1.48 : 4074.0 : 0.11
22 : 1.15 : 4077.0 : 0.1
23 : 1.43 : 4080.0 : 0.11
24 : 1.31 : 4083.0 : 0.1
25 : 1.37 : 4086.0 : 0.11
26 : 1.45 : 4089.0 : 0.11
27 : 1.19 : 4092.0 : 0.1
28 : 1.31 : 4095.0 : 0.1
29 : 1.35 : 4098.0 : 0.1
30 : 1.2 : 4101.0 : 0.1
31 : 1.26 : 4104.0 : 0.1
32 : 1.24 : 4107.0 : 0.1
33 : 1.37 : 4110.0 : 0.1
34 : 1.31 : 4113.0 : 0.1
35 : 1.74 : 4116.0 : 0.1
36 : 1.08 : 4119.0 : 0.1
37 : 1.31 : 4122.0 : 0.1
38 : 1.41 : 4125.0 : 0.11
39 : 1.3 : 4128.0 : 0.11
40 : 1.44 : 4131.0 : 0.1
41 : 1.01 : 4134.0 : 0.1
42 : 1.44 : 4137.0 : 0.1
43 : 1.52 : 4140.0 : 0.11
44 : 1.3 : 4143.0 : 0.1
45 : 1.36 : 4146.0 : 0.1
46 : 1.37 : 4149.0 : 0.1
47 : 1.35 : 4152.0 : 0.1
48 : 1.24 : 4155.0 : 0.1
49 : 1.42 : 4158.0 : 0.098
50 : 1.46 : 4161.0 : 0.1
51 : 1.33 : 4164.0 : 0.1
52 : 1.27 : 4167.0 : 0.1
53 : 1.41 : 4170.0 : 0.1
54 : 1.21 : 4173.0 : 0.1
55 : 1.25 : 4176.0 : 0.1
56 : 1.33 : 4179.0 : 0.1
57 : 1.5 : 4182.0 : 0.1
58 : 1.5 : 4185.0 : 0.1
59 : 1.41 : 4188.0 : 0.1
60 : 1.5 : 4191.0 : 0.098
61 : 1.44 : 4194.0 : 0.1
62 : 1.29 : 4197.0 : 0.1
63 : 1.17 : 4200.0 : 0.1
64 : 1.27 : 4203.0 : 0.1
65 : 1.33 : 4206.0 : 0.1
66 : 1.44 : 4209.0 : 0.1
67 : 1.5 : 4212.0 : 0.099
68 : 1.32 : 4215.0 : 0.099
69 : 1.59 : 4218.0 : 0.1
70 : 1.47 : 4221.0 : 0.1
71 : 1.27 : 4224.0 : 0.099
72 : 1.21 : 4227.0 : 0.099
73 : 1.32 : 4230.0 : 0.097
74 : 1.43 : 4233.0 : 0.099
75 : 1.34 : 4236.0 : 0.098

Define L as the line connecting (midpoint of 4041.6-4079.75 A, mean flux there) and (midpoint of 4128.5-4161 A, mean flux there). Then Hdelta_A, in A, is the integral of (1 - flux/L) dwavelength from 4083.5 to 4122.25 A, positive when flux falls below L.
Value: 0.2 A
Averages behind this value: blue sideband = 1.31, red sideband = 1.35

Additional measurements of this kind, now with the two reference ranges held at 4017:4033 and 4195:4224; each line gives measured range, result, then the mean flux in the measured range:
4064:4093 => 0.78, 1.35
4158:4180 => 0.73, 1.33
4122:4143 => 0.48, 1.35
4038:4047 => 0.68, 1.28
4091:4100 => 0.63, 1.28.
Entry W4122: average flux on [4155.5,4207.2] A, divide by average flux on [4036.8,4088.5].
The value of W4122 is 1.03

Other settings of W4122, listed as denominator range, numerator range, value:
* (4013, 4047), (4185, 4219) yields 1.03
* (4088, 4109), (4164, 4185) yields 1.04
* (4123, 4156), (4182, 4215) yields 1.03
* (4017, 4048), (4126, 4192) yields 1.02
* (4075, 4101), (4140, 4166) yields 1.03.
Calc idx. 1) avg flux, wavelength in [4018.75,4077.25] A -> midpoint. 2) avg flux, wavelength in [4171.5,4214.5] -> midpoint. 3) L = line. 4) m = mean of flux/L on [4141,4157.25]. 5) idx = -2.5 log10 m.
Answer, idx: 0.02 mag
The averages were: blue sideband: 1.32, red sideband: 1.37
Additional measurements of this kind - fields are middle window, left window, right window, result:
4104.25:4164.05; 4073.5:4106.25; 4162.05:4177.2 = -0.036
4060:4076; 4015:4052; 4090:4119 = -0.026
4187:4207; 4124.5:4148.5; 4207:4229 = 0.032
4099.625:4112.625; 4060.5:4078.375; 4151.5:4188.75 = 0.058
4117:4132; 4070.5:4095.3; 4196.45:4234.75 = 0.025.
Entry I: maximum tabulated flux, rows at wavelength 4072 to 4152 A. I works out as 1.74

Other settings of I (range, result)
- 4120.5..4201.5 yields 1.52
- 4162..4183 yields 1.5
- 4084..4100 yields 1.45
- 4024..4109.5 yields 1.48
